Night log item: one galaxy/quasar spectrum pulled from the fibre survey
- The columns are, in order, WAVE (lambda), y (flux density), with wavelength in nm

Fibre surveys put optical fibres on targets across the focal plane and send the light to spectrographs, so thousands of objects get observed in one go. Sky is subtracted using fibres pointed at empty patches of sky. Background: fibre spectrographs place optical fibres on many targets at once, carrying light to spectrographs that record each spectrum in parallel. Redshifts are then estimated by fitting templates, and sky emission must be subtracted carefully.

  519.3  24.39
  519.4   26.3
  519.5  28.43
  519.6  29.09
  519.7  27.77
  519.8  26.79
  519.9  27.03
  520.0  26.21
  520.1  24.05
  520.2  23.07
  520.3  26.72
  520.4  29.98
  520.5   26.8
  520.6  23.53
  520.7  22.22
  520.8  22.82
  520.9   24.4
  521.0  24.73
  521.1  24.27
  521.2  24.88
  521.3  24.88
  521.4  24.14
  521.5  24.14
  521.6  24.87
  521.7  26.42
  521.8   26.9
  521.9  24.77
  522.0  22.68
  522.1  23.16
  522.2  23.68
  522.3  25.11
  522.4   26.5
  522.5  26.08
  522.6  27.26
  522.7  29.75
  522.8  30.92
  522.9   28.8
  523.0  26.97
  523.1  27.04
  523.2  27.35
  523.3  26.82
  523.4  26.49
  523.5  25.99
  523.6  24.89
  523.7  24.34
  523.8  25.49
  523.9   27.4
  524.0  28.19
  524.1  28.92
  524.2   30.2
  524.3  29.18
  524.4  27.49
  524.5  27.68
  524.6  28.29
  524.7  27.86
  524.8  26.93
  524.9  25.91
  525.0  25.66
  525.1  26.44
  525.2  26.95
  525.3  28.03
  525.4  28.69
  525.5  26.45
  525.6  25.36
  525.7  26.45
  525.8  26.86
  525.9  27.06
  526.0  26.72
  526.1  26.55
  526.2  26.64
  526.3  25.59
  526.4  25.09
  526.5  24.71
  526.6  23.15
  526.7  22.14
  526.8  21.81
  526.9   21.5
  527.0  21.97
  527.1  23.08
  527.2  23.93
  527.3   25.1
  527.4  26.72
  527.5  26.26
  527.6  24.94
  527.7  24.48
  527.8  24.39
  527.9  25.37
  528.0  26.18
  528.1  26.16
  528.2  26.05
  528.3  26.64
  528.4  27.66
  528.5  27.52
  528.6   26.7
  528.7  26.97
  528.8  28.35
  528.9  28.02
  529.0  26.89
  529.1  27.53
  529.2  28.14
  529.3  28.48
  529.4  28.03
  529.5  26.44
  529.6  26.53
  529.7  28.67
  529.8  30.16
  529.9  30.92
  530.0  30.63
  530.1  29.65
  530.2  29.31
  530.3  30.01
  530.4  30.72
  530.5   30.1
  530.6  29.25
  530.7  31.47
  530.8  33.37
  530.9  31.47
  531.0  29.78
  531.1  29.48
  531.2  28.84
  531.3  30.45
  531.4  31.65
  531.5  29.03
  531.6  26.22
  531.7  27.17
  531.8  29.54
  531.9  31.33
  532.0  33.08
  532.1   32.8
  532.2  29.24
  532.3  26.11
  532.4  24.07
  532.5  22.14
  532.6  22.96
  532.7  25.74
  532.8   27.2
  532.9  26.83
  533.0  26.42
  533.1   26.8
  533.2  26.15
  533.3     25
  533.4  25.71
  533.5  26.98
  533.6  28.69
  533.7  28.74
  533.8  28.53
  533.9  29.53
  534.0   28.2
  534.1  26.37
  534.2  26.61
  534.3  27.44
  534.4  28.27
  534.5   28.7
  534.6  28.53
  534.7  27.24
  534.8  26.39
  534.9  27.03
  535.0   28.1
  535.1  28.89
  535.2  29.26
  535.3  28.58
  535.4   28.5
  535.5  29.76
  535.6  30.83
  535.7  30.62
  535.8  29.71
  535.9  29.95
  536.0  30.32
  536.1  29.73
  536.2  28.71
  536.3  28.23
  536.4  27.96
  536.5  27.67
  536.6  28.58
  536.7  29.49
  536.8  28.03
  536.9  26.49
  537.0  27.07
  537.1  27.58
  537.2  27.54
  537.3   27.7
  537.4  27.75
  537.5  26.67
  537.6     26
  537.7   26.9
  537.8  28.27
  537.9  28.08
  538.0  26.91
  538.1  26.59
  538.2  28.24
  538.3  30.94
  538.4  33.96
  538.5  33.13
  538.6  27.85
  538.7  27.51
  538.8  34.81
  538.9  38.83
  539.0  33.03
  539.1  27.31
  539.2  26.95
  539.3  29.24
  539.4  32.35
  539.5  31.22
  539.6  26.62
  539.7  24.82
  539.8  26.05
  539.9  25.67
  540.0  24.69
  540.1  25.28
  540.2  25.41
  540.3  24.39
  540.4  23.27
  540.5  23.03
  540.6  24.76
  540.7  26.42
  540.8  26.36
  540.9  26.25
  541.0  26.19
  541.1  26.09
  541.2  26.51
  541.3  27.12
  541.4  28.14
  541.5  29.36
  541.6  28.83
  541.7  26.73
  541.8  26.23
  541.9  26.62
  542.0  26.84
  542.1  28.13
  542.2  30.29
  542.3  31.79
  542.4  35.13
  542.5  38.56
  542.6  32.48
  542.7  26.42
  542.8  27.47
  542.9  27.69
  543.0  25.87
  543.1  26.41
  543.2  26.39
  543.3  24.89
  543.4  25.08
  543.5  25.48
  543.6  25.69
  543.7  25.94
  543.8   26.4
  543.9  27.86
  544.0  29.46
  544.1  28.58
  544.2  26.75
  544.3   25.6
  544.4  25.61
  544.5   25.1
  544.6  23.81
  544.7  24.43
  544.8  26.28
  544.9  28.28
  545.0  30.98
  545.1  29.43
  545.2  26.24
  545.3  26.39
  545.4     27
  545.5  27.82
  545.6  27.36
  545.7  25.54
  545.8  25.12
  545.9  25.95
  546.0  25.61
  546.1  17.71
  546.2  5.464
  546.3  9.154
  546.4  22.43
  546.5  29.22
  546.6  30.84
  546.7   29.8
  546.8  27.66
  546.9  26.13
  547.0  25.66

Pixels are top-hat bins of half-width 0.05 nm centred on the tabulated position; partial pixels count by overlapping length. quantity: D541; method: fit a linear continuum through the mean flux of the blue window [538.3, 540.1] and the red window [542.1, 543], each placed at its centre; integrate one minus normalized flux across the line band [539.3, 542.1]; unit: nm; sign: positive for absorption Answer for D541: 0.33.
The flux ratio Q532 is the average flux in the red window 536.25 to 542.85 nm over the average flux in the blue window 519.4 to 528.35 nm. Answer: 1.09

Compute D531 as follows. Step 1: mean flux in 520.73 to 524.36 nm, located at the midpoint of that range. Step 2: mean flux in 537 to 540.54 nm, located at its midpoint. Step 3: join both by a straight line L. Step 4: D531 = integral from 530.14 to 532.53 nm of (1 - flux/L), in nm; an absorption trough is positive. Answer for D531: -0.203 nm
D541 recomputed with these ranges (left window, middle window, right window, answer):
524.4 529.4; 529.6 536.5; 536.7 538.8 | -0.31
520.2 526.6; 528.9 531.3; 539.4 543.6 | -0.25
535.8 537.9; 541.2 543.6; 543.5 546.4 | -0.21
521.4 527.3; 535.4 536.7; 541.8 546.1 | -0.12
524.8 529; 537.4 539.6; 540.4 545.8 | -0.23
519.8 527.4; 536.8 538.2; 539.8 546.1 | -0.03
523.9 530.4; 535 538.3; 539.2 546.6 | -0.22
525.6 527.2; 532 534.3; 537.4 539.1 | 0.04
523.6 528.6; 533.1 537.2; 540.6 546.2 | -0.26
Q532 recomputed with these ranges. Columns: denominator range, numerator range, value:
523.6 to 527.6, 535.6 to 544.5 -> 1.07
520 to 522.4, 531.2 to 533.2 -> 1.12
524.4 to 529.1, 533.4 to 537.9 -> 1.09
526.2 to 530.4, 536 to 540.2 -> 1.08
